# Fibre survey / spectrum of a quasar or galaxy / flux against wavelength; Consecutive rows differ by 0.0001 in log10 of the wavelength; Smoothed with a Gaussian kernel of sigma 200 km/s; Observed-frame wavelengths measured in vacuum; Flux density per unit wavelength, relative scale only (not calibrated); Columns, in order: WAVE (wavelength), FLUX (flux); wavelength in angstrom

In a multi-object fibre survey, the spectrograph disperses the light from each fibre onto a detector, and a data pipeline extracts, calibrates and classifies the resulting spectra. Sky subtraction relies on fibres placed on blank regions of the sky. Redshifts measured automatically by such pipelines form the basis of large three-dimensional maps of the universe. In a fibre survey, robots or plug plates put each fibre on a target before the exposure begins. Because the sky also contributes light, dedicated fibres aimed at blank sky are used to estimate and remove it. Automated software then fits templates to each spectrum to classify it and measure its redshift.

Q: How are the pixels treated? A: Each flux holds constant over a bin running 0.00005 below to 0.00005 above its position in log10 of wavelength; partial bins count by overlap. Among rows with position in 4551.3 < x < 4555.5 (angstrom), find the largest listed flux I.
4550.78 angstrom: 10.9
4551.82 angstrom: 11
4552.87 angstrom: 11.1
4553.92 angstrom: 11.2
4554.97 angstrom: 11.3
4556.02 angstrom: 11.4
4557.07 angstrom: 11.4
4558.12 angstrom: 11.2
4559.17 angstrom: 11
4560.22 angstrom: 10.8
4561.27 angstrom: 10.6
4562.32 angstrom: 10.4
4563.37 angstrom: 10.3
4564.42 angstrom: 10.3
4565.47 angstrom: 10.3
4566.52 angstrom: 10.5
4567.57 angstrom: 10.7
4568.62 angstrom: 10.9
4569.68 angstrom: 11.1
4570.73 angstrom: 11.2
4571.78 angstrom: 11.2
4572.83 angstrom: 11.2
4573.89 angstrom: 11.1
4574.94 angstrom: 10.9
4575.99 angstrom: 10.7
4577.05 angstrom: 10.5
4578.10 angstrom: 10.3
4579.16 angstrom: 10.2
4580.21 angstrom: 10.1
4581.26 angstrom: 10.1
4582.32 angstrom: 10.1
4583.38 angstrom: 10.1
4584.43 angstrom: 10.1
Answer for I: 11.3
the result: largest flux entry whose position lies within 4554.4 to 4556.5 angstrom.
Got 11.4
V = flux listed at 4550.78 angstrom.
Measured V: 10.9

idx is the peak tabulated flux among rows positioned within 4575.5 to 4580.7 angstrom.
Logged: 10.7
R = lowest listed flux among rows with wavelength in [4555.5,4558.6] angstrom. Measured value 11.2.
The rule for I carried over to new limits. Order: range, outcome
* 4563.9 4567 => 10.5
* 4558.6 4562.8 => 11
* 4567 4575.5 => 11.2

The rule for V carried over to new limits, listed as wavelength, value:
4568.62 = 10.9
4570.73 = 11.2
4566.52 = 10.5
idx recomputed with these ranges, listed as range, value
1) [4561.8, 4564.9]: 10.4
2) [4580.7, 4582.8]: 10.1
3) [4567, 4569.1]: 10.9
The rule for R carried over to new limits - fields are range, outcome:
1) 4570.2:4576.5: 10.7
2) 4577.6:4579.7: 10.2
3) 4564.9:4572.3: 10.3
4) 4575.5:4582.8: 10.1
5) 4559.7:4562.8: 10.4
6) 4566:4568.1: 10.5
